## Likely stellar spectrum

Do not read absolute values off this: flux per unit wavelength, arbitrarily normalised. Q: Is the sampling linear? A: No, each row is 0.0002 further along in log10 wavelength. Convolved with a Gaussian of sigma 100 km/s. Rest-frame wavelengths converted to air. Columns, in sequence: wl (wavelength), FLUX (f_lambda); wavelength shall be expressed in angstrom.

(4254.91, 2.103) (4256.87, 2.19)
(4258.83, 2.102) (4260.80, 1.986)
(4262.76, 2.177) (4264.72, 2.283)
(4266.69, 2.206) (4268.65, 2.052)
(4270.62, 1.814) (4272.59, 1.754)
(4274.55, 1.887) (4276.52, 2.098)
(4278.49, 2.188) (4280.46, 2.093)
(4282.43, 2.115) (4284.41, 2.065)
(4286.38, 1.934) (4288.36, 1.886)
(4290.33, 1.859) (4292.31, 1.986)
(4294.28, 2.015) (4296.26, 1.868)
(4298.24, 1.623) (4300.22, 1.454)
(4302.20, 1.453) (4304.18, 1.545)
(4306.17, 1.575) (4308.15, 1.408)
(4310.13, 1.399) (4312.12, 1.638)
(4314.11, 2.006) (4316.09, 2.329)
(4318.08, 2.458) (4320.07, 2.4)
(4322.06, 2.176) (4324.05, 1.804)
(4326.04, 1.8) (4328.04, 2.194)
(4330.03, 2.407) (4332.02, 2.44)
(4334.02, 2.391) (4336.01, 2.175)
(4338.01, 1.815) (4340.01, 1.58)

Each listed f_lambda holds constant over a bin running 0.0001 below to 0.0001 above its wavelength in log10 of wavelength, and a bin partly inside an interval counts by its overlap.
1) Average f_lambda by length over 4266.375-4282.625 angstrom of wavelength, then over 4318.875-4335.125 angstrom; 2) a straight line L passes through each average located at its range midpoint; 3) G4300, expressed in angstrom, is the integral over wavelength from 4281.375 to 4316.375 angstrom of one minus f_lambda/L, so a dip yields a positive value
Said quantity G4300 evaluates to 5.4 angstrom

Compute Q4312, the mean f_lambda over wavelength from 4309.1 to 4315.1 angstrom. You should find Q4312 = 1.68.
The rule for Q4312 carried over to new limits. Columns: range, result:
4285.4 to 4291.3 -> 1.89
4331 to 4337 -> 2.34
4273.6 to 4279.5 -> 2.06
